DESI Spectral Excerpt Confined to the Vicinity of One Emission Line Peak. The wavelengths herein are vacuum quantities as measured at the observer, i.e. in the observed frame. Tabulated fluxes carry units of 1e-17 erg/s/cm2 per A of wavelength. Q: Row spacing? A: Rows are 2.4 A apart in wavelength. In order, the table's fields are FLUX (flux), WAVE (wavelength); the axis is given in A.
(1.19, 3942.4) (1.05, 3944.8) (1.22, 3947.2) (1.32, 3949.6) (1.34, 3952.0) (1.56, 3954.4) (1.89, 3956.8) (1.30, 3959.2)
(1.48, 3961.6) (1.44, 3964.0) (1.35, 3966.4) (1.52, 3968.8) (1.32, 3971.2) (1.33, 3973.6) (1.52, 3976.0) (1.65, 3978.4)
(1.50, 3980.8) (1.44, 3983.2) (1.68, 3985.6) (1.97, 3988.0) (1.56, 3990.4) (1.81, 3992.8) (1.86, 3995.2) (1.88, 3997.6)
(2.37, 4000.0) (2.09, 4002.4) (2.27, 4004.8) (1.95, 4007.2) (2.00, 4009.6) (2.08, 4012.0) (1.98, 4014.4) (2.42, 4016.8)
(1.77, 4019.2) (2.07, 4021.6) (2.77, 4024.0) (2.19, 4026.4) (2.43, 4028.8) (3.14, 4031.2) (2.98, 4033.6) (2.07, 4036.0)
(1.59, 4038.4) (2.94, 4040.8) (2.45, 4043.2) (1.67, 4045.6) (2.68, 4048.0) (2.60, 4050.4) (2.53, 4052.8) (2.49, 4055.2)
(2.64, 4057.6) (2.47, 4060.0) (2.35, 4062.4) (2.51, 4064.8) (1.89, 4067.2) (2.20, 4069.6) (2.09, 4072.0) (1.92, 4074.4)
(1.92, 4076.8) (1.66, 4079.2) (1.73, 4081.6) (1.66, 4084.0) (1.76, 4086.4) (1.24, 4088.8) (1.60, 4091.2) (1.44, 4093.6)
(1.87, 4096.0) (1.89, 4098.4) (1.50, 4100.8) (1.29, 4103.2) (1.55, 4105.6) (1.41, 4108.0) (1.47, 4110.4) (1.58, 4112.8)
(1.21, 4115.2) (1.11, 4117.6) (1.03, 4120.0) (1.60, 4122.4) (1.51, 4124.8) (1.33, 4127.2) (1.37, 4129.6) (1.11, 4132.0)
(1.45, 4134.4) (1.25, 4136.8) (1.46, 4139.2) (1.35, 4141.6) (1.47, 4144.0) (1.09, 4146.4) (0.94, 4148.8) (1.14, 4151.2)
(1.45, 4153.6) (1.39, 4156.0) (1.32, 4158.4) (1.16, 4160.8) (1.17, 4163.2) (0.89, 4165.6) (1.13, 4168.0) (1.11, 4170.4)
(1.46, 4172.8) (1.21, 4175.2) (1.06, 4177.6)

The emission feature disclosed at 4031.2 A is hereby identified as C IV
